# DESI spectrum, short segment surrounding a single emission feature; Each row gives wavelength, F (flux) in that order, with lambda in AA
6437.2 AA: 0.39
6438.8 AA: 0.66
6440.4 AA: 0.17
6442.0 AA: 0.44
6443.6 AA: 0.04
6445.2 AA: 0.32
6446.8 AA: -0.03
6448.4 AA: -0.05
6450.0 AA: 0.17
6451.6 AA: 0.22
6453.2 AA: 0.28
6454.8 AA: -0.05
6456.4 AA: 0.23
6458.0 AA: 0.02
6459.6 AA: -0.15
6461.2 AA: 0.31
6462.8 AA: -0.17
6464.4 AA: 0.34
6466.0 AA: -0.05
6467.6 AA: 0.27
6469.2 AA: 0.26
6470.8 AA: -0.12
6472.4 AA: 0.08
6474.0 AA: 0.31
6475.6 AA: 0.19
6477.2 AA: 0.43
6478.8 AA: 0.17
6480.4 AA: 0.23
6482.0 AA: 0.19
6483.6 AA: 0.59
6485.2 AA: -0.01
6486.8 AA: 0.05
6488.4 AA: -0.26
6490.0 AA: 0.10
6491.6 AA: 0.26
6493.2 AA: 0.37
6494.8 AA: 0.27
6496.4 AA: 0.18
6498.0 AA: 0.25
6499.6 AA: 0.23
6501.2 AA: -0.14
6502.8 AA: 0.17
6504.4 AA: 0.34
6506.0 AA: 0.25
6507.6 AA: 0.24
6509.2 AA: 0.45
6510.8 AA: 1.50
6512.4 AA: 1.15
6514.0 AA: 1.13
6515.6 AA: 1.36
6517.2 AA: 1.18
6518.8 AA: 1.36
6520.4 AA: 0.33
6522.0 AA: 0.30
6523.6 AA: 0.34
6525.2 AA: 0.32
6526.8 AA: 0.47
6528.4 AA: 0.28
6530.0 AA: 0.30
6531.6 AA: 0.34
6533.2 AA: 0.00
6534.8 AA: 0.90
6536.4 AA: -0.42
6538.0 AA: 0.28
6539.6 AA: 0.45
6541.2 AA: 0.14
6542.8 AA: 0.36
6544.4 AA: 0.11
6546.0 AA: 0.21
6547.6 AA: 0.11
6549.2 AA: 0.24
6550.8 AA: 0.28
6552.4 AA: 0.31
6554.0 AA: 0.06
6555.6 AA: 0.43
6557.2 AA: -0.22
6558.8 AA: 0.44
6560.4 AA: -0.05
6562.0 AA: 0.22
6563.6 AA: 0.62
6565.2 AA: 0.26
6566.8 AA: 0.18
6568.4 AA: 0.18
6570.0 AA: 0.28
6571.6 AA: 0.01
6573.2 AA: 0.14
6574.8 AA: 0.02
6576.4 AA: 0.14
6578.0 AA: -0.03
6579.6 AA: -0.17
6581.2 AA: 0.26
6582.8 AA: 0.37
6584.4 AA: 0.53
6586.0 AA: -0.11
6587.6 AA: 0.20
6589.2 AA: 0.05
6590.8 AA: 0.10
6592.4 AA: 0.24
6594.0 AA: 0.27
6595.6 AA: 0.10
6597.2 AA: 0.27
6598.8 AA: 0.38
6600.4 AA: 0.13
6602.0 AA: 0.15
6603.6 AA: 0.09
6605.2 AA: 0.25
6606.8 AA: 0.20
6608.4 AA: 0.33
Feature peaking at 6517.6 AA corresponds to [O II] 3727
